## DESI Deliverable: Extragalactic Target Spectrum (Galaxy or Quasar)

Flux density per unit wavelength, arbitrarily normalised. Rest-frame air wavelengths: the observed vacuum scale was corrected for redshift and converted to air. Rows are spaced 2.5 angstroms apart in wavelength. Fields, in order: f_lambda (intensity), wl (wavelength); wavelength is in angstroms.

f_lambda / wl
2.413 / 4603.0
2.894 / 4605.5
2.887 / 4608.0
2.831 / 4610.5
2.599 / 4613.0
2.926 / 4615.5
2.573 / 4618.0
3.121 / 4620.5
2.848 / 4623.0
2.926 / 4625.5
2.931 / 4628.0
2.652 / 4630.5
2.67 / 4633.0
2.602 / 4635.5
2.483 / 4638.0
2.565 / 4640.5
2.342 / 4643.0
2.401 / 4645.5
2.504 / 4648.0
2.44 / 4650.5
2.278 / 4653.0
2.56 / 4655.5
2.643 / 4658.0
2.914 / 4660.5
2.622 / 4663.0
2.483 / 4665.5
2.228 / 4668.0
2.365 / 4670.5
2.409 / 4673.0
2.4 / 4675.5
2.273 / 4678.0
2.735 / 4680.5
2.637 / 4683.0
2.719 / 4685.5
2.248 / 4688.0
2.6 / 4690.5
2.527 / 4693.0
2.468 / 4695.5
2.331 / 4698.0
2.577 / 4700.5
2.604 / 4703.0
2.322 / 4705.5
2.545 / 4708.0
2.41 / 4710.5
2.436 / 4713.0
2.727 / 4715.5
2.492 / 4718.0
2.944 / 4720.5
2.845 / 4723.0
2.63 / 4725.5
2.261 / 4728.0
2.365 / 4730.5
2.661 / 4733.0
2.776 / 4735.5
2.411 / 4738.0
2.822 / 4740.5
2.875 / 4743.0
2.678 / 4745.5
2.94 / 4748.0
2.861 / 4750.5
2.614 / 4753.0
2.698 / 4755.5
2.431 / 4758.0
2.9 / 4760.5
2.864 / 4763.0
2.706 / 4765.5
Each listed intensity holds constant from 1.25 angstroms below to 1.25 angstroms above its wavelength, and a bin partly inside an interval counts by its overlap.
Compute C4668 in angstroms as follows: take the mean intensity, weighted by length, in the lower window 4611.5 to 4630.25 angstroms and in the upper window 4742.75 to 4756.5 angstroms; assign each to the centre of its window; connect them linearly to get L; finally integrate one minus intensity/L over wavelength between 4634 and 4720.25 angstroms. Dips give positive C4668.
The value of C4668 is 9.4 angstroms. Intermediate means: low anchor 2.84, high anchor 2.77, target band 2.5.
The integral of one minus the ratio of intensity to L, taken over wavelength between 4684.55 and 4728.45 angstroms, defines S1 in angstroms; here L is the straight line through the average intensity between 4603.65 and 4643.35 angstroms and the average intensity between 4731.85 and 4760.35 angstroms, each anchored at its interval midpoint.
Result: 2.9 angstroms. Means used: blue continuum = 2.74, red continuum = 2.71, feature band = 2.54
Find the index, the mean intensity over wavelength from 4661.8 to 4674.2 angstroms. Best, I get 2.42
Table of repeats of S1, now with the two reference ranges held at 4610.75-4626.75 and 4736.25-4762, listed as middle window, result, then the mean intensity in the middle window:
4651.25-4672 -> 2.1 angstroms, 2.51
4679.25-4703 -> 2.0 angstroms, 2.54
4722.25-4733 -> 0.9 angstroms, 2.53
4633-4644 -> 1.2 angstroms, 2.52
